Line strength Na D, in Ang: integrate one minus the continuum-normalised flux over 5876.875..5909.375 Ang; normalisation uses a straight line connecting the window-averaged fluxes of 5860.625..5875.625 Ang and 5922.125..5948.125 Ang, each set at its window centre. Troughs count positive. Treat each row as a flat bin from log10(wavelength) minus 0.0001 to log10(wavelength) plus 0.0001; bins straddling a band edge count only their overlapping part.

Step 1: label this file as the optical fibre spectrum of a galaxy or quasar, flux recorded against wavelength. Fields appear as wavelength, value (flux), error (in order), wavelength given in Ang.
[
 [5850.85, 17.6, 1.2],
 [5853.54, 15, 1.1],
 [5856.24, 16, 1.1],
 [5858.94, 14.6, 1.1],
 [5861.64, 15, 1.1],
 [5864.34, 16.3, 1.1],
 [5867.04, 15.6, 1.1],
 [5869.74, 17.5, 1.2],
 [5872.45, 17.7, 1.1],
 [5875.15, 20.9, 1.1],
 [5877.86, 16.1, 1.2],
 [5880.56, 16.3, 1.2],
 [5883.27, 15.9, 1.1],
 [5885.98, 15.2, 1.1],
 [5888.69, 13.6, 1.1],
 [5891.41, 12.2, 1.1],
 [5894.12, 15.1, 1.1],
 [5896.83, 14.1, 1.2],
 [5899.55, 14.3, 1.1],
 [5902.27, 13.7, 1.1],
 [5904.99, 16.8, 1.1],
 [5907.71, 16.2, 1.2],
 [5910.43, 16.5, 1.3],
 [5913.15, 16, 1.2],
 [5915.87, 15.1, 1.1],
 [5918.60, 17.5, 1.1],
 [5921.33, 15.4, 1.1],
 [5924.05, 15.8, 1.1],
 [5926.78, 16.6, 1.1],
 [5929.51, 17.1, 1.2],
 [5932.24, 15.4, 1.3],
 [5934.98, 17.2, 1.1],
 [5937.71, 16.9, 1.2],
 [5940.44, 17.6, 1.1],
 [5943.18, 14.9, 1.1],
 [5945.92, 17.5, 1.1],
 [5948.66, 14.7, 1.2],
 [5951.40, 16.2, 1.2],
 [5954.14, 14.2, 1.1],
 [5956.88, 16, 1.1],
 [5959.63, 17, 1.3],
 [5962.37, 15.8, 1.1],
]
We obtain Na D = 3.57 Ang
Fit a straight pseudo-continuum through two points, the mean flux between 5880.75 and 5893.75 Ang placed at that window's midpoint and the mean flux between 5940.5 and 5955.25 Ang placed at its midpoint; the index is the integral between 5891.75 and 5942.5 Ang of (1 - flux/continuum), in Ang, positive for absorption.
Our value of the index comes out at -2.6 Ang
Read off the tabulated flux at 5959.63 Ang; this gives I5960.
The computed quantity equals 17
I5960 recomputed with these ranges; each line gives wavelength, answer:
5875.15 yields 20.9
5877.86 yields 16.1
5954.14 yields 14.2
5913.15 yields 16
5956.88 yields 16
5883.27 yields 15.9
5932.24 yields 15.4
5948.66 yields 14.7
